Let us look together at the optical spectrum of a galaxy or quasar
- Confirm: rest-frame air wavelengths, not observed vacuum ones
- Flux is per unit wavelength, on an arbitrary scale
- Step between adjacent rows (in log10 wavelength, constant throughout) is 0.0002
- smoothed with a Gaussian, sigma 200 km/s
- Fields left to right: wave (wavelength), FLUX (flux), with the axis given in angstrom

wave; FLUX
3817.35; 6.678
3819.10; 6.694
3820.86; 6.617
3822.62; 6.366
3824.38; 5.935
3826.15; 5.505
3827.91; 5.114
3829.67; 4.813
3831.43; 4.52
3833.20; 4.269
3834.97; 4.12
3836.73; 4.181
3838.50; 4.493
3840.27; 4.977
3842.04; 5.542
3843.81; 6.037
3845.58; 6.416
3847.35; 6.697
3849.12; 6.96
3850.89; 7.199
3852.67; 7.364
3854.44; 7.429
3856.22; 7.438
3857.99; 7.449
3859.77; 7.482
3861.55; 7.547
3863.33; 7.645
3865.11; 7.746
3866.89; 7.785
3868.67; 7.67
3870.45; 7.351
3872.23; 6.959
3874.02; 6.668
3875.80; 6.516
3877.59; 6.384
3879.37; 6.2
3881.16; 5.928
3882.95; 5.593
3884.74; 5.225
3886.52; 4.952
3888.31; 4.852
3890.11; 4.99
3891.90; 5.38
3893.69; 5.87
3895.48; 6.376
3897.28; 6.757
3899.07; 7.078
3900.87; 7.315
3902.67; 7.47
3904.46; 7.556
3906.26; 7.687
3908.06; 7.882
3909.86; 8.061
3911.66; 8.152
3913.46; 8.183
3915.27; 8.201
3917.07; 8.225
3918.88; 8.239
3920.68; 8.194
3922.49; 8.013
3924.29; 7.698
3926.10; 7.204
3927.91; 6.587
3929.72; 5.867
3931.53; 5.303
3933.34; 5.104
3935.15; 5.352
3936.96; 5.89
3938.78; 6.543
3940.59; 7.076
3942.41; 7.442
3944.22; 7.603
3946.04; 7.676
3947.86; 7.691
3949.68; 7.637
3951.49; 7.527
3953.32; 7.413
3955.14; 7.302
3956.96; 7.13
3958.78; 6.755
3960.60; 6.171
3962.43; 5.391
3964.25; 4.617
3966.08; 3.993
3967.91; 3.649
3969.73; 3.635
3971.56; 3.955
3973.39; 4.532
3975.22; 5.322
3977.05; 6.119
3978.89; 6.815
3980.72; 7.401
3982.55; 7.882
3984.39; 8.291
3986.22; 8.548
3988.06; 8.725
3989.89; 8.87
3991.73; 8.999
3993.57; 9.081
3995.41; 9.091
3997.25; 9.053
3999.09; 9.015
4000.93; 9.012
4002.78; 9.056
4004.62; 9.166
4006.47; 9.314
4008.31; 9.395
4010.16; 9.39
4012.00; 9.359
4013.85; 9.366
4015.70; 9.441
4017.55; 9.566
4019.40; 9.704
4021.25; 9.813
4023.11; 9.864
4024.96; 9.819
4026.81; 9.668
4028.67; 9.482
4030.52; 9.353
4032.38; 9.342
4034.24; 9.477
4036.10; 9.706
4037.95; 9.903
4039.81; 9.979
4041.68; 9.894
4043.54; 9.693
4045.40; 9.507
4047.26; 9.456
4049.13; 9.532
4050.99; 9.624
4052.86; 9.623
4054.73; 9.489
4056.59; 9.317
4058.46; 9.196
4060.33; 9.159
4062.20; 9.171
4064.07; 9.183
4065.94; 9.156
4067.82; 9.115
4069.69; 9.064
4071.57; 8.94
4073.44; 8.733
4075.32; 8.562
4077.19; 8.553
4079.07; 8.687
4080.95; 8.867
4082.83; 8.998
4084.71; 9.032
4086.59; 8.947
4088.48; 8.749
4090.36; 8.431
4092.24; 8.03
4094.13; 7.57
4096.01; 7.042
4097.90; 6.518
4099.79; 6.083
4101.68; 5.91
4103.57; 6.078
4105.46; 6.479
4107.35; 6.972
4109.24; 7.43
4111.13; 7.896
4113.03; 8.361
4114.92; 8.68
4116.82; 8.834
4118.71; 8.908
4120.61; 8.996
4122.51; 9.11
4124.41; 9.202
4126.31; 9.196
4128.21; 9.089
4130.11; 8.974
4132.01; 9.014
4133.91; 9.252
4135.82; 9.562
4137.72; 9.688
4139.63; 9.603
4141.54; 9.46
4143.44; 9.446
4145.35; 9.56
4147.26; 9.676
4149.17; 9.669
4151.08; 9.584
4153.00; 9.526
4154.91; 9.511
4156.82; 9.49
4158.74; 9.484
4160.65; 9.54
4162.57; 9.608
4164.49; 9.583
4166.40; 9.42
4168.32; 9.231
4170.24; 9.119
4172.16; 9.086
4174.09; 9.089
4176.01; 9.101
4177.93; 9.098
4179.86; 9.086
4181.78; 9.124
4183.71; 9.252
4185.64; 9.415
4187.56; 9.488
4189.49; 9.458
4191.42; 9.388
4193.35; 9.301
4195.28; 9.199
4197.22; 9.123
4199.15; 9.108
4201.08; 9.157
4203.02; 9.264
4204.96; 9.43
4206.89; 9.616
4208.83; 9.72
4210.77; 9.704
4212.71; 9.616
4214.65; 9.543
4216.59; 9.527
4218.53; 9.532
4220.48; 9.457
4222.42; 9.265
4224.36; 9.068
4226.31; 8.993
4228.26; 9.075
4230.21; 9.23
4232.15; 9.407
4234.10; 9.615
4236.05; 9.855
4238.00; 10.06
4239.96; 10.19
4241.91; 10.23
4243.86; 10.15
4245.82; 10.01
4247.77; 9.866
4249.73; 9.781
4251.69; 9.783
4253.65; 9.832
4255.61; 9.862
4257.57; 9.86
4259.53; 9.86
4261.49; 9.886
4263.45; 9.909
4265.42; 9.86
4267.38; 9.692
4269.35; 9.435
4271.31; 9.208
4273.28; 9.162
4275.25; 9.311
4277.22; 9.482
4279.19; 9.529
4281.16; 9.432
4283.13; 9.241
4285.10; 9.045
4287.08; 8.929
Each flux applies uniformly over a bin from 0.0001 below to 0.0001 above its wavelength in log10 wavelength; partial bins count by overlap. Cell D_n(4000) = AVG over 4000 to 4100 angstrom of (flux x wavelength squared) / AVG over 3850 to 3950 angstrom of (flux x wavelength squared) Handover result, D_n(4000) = 1.41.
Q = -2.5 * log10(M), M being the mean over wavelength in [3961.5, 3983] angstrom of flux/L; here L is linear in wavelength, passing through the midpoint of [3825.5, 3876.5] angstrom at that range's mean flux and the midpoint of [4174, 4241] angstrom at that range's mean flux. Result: 0.38 mag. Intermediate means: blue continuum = 6.35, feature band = 5.22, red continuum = 9.39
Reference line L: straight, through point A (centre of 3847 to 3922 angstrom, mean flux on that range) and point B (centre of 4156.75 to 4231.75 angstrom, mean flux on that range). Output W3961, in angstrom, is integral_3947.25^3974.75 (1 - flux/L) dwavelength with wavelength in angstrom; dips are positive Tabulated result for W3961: 6.47 angstrom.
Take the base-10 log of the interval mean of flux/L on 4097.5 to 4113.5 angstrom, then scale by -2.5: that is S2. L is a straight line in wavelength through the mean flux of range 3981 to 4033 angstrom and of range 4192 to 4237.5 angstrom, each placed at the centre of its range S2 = 0.33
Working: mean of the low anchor 9.18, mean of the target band 6.82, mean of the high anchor 9.39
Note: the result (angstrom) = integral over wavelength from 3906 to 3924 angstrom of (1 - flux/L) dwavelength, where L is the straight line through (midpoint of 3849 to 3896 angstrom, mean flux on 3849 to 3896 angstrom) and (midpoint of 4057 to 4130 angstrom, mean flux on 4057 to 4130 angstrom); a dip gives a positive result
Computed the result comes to -2.9 angstrom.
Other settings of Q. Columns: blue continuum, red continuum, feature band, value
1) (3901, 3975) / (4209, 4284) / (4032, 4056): -0.24 mag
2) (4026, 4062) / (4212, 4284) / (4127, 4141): 0.03 mag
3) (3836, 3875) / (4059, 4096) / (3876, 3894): 0.26 mag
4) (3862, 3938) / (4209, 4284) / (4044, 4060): -0.18 mag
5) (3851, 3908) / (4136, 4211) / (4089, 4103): 0.22 mag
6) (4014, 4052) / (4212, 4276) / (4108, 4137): 0.10 mag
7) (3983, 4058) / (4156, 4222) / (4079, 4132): 0.16 mag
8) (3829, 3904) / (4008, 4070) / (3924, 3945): 0.18 mag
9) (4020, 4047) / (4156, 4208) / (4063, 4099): 0.12 mag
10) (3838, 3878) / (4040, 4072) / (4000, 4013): -0.06 mag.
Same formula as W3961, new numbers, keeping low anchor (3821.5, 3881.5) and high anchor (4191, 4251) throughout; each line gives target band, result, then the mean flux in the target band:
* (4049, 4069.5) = -2.97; 9.31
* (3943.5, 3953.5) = -0.61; 7.6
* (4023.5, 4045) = -4.77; 9.67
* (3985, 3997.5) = -2.24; 8.89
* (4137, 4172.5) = -2.13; 9.49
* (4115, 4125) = -0.37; 8.97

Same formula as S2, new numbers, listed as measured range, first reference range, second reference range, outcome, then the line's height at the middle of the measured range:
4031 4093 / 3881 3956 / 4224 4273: -0.14 mag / 8.12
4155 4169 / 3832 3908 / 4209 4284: -0.07 mag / 8.9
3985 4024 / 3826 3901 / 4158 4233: -0.22 mag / 7.53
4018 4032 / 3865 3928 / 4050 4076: -0.12 mag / 8.67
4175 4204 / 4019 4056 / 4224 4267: 0.06 mag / 9.72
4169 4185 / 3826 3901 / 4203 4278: -0.01 mag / 9.05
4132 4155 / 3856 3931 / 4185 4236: -0.08 mag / 8.88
